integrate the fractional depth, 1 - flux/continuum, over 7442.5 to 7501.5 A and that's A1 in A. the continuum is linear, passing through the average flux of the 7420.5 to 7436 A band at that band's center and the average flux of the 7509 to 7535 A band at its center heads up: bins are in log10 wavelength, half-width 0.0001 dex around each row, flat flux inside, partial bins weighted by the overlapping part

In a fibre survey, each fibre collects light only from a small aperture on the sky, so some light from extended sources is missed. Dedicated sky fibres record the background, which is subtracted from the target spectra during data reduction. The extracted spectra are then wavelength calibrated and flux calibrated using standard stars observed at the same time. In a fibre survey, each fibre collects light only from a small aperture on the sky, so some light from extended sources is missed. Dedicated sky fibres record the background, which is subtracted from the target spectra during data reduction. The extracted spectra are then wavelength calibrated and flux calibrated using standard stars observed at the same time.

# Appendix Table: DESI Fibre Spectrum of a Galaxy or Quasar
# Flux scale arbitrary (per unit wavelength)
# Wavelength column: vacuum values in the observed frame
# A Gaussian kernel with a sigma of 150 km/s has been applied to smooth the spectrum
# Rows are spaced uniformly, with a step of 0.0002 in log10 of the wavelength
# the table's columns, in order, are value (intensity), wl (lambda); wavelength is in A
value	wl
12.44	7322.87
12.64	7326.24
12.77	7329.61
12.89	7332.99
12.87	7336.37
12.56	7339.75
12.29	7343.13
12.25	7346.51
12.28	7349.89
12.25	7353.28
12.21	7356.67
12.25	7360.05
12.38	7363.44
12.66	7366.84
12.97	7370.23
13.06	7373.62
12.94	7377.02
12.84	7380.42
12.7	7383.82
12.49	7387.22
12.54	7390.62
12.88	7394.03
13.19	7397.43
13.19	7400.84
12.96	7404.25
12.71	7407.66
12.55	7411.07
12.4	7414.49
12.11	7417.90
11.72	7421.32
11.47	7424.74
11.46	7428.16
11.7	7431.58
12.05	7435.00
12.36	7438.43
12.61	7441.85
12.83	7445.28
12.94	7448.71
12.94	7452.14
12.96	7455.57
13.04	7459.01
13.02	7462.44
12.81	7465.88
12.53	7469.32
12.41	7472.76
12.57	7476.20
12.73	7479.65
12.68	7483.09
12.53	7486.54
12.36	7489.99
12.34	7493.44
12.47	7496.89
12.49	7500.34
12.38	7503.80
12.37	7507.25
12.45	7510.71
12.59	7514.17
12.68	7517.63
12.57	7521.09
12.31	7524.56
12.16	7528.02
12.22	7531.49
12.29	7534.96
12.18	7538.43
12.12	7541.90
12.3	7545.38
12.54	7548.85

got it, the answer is -3.3 A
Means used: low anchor 11.7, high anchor 12.4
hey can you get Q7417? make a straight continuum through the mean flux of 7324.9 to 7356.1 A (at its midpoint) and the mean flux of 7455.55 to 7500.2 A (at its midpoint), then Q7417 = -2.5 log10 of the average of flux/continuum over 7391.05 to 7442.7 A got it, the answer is 0.02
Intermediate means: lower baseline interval 12.5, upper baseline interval 12.6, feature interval 12.4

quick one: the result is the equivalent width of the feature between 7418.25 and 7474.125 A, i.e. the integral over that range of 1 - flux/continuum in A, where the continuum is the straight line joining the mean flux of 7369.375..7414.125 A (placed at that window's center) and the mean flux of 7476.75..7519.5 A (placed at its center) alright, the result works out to 1.1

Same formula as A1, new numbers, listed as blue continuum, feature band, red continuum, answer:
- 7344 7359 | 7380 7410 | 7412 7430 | -2.0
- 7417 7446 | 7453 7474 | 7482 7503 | -1.0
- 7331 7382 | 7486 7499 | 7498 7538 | 0.0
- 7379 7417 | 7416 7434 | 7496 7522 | 1.4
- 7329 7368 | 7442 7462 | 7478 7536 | -0.8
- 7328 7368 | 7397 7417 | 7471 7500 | -0.5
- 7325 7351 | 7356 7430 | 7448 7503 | 0.5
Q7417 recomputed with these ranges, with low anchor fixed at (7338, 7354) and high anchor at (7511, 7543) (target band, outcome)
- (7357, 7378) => -0.029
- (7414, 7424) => 0.033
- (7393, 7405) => -0.063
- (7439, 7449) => -0.033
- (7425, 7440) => 0.045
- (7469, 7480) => -0.016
